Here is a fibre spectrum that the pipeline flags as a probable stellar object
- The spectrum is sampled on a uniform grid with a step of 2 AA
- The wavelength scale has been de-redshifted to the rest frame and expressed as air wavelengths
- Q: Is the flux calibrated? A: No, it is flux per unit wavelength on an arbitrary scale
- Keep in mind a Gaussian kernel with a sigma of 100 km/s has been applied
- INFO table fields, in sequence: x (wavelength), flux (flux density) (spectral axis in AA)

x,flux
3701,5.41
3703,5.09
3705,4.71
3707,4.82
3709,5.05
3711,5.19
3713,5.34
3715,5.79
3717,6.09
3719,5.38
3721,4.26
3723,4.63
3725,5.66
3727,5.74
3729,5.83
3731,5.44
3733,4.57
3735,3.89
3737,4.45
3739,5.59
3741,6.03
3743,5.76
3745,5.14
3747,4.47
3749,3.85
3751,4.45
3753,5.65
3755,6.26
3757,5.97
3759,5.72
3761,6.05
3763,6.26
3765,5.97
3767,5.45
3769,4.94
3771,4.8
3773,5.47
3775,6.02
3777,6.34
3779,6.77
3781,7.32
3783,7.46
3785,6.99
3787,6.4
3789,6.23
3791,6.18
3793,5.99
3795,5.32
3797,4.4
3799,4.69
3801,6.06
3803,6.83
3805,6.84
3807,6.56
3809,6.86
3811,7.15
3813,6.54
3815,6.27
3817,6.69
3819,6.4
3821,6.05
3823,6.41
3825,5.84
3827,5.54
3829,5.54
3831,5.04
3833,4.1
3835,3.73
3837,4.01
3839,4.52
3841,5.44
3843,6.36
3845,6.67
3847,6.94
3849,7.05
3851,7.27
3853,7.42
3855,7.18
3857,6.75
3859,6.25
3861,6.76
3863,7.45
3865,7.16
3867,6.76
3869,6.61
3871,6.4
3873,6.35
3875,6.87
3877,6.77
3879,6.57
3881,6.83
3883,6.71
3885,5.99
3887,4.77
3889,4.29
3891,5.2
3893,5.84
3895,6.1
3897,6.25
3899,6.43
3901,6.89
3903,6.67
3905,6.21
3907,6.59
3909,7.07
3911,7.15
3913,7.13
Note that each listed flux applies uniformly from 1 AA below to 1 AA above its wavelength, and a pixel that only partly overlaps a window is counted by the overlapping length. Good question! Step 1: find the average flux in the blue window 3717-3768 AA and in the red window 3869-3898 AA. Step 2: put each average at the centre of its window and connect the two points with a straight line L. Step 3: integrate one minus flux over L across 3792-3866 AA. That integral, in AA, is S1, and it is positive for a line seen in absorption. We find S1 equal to -4.09 AA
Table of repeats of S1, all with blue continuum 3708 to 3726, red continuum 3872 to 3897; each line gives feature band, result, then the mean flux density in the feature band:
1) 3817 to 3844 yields 2.0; 5.36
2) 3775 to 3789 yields -3.0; 6.77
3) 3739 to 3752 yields 1.0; 5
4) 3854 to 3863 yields -1.4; 6.81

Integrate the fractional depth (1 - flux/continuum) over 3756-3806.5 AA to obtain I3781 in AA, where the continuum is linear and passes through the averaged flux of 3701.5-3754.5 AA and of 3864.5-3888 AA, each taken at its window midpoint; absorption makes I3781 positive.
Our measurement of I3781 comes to -3.8 AA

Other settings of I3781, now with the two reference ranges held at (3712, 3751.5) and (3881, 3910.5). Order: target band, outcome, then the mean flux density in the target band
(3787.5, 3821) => -3.7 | 6.19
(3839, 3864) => -3.6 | 6.7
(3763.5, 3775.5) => -0.2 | 5.45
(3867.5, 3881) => -1.4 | 6.62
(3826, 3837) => 1.9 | 4.72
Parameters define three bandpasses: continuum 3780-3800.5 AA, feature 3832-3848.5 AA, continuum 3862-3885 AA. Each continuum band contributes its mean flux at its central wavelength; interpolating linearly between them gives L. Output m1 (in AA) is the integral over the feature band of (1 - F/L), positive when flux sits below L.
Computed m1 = 3.1 AA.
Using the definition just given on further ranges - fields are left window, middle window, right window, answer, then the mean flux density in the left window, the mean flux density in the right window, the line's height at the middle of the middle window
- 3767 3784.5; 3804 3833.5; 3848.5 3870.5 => 1.7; 6.12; 6.95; 6.55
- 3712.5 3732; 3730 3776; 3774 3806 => 3.8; 5.42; 6.24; 5.79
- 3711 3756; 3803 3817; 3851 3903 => -2.0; 5.19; 6.44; 5.86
